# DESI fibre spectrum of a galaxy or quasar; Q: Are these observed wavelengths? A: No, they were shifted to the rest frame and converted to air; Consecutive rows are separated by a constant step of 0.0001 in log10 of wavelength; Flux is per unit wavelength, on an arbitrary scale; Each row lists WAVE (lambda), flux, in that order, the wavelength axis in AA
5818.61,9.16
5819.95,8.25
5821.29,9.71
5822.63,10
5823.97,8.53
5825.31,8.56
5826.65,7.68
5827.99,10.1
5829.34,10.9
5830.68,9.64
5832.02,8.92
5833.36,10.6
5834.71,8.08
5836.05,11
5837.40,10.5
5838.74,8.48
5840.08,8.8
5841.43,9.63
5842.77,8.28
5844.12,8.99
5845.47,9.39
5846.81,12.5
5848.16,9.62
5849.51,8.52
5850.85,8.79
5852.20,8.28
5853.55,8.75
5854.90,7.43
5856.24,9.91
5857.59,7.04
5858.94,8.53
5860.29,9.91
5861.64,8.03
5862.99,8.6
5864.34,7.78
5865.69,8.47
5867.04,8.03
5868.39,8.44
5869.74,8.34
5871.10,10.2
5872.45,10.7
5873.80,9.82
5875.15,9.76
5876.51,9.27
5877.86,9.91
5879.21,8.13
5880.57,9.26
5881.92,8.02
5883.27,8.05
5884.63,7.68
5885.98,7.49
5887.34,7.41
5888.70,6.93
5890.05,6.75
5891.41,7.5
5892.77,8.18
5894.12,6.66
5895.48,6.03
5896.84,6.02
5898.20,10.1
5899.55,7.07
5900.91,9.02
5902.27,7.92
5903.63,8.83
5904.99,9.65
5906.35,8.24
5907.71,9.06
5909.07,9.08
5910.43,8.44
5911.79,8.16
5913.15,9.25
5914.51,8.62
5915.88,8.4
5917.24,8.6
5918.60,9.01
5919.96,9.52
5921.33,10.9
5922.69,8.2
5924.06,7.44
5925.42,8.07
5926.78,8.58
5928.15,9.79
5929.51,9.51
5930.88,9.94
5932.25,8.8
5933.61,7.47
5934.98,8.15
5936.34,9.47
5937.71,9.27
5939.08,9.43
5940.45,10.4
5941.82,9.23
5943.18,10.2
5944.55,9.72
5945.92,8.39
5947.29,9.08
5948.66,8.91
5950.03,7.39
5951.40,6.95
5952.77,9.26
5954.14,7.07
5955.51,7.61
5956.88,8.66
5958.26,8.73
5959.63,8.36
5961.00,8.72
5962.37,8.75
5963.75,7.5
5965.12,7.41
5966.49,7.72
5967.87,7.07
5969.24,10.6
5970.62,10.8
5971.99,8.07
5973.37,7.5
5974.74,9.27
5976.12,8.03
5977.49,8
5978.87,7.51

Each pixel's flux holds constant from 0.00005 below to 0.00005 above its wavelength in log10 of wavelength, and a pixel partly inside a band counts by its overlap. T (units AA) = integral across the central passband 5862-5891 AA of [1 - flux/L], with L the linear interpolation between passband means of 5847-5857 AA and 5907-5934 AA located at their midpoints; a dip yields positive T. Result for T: 1.3 AA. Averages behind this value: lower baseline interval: 8.92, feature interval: 8.51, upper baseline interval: 8.86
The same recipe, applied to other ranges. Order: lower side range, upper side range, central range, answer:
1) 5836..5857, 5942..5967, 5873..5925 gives 2.6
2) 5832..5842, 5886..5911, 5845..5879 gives -0.6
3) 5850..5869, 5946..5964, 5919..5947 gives -2.8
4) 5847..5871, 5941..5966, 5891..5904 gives 1.3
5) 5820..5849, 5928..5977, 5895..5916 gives 1.4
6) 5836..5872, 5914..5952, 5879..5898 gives 3.1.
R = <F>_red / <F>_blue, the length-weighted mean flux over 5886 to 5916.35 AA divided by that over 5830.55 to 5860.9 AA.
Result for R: 0.88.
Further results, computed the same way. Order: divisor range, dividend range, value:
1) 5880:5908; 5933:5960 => 1.10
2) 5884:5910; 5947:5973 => 1.06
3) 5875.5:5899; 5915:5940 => 1.13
